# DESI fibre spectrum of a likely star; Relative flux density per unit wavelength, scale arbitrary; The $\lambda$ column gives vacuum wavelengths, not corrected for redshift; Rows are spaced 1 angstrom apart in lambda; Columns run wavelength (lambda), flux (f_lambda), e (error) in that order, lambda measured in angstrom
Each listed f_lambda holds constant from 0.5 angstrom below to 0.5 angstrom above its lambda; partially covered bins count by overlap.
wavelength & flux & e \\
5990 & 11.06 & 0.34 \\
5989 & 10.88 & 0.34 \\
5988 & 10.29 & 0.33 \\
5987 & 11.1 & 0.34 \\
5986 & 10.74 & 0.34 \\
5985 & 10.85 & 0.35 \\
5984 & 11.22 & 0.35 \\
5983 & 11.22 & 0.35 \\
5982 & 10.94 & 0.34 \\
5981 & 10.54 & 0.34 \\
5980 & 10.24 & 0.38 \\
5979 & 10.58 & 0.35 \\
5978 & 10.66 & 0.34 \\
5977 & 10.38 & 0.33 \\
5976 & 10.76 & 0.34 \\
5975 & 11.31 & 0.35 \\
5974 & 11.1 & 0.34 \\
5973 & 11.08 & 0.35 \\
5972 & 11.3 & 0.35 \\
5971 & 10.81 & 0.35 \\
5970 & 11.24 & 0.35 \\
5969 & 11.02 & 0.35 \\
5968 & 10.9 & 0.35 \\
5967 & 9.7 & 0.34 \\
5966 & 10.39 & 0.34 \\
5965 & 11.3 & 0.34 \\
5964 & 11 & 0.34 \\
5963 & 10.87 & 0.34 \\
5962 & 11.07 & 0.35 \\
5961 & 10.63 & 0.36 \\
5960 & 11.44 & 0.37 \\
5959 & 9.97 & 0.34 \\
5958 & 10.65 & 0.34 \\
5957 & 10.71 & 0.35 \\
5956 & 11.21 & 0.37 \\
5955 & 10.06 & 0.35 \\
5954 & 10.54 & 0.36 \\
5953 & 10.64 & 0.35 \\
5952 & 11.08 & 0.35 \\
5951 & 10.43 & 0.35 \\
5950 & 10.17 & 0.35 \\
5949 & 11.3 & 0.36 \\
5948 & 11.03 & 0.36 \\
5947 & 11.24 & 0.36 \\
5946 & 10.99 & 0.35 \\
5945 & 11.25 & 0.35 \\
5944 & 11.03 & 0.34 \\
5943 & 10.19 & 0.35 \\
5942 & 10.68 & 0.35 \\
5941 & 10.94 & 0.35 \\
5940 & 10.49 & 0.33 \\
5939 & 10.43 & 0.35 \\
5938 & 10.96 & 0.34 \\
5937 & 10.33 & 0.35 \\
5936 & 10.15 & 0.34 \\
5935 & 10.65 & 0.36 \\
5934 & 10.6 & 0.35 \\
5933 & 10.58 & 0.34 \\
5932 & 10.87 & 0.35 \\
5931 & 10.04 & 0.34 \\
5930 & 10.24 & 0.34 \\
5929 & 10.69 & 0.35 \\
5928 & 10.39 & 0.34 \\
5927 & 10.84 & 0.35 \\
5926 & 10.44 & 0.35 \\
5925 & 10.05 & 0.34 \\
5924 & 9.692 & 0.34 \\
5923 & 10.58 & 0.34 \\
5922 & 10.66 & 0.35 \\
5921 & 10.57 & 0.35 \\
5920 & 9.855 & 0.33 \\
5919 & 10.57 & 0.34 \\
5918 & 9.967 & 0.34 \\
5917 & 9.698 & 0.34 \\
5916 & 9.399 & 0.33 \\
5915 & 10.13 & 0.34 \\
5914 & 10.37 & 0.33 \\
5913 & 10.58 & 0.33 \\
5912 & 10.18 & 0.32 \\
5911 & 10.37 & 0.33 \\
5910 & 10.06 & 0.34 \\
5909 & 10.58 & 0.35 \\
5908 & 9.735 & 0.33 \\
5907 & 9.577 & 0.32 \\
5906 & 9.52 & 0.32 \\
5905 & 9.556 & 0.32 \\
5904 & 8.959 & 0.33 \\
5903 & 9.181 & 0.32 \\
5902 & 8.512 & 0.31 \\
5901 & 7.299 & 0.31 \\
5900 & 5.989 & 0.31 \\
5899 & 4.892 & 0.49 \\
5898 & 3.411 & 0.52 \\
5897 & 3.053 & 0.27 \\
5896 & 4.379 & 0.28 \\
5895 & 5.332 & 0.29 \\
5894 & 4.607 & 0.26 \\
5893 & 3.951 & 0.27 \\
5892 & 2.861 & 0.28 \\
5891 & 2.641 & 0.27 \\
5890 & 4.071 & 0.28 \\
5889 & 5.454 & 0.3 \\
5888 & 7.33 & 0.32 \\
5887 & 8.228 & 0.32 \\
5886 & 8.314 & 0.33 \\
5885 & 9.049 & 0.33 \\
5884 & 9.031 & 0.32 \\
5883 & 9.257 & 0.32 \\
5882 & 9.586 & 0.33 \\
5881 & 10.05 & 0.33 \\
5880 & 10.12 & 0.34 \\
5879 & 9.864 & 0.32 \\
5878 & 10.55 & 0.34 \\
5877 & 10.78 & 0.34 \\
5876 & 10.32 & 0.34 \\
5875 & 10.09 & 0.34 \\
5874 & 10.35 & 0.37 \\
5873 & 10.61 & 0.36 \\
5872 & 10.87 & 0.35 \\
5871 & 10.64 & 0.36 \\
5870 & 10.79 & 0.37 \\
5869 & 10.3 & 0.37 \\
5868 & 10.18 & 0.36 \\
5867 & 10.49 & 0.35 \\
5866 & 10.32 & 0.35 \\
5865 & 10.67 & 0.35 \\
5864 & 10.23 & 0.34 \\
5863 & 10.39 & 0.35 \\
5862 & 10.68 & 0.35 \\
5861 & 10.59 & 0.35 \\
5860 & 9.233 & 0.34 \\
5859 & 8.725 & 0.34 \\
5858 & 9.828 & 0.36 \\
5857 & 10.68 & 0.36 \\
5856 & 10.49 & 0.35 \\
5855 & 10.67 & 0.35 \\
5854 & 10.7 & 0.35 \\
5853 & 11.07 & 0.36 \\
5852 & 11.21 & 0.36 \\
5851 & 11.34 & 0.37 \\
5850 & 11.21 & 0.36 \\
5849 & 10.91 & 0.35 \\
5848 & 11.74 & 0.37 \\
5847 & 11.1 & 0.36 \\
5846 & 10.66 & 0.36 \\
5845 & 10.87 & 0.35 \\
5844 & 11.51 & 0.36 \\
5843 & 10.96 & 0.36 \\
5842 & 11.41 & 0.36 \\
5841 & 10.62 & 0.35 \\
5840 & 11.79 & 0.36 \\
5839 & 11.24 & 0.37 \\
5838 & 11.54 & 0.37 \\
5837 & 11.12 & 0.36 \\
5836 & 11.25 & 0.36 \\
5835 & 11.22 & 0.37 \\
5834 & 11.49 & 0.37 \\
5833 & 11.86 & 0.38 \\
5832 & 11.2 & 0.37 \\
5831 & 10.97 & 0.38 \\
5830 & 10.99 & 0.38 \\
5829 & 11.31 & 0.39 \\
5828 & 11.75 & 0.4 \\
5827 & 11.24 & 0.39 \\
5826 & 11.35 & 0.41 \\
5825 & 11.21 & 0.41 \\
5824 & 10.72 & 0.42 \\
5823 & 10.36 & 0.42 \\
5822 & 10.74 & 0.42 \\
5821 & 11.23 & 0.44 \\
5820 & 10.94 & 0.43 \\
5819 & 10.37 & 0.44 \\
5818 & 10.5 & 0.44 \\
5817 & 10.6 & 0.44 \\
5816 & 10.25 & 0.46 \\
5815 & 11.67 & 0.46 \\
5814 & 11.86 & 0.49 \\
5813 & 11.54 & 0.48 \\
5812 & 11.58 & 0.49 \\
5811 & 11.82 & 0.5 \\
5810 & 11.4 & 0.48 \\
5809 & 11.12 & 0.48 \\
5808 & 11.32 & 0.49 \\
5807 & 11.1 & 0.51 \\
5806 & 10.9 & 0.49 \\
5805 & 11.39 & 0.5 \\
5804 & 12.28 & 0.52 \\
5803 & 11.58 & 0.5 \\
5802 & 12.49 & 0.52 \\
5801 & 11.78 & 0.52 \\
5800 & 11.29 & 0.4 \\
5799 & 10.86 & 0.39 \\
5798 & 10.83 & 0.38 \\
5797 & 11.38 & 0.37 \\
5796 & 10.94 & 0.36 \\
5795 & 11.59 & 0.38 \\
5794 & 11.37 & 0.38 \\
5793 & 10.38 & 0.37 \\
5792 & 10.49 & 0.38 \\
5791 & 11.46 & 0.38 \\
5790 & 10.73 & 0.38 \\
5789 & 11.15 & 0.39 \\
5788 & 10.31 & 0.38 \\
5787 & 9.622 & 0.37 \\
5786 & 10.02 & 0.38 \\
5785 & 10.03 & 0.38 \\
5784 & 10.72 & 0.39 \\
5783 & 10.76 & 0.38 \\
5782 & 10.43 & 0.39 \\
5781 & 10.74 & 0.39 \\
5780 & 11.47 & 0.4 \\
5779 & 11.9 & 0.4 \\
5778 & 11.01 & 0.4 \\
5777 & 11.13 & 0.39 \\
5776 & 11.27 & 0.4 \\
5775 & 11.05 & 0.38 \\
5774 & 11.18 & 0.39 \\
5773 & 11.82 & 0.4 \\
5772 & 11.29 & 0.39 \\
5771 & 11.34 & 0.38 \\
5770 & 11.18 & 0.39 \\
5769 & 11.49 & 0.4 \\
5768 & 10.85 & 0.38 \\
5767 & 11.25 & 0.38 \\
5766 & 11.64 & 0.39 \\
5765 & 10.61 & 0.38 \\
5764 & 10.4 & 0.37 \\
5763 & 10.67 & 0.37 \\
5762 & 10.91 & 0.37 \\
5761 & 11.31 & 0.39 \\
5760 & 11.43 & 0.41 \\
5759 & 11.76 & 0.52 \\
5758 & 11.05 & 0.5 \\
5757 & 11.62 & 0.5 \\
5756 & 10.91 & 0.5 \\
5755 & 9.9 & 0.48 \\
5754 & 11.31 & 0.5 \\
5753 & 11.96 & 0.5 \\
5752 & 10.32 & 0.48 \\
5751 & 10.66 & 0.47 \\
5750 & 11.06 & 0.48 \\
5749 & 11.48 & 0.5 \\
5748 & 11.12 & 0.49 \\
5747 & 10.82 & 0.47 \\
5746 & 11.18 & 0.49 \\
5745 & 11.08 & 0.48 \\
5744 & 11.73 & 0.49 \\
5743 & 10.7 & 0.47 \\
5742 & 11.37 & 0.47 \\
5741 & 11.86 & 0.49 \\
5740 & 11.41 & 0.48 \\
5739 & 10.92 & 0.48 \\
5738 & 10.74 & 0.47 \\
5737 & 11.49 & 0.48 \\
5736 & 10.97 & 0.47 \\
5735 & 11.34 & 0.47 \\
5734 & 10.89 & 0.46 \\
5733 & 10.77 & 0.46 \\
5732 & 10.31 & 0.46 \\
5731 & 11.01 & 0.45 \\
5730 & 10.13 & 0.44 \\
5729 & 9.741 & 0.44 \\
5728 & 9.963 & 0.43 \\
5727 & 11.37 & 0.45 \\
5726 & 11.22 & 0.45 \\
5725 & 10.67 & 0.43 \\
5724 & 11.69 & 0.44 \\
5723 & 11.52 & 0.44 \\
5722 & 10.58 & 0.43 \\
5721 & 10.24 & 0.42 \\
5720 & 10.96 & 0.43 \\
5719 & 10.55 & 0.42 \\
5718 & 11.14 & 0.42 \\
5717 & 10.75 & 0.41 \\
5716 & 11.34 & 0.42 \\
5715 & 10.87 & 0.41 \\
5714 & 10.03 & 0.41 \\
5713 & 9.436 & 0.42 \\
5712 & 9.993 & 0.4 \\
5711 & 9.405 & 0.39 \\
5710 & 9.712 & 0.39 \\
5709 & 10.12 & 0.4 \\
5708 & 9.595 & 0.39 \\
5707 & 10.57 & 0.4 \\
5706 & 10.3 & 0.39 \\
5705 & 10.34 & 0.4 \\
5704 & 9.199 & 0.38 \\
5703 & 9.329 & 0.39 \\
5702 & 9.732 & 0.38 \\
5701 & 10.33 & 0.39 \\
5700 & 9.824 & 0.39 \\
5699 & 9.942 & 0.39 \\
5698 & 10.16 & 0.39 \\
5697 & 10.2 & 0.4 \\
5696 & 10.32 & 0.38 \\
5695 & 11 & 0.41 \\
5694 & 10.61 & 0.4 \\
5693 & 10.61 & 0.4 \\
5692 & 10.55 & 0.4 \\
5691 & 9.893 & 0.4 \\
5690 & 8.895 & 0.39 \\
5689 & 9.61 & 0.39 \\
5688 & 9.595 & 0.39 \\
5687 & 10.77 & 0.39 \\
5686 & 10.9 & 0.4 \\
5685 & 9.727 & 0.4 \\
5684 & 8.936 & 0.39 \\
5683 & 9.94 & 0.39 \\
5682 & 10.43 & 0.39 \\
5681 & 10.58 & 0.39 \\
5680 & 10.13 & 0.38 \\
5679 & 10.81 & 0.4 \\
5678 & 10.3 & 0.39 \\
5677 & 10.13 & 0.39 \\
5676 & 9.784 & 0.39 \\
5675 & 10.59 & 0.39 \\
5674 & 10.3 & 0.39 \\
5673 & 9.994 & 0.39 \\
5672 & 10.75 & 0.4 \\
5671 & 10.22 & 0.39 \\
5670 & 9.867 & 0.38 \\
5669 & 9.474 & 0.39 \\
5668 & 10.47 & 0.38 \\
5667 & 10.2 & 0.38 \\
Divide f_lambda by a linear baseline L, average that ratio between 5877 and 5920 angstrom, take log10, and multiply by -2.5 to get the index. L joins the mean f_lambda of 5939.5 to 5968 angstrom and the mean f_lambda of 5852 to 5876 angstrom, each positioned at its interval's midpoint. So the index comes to 0.29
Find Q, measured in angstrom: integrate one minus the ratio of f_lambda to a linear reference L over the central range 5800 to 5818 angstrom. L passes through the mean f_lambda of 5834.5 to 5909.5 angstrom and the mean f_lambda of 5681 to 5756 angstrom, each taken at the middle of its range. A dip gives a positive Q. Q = -3.0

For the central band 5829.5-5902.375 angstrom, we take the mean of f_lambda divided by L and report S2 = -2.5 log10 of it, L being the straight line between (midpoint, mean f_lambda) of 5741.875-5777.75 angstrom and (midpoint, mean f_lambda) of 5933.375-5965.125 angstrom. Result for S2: 0.16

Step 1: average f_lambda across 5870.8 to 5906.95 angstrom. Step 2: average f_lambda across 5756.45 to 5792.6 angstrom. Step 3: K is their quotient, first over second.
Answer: 0.70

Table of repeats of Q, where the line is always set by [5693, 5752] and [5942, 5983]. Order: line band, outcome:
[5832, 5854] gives -1.1 angstrom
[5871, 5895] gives 5.7 angstrom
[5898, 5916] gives 2.9 angstrom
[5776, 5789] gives -0.1 angstrom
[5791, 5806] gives -0.9 angstrom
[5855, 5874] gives 0.7 angstrom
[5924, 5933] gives 0.3 angstrom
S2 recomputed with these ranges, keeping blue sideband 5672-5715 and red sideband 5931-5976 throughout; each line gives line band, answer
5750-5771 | -0.08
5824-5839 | -0.09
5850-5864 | 0.01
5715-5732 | -0.07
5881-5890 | 0.28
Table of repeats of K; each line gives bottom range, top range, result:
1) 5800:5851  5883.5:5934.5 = 0.76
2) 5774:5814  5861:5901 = 0.74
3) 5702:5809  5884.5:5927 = 0.75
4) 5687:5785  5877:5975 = 0.89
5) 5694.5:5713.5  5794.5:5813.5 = 1.15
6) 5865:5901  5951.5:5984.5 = 1.36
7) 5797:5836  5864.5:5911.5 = 0.74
